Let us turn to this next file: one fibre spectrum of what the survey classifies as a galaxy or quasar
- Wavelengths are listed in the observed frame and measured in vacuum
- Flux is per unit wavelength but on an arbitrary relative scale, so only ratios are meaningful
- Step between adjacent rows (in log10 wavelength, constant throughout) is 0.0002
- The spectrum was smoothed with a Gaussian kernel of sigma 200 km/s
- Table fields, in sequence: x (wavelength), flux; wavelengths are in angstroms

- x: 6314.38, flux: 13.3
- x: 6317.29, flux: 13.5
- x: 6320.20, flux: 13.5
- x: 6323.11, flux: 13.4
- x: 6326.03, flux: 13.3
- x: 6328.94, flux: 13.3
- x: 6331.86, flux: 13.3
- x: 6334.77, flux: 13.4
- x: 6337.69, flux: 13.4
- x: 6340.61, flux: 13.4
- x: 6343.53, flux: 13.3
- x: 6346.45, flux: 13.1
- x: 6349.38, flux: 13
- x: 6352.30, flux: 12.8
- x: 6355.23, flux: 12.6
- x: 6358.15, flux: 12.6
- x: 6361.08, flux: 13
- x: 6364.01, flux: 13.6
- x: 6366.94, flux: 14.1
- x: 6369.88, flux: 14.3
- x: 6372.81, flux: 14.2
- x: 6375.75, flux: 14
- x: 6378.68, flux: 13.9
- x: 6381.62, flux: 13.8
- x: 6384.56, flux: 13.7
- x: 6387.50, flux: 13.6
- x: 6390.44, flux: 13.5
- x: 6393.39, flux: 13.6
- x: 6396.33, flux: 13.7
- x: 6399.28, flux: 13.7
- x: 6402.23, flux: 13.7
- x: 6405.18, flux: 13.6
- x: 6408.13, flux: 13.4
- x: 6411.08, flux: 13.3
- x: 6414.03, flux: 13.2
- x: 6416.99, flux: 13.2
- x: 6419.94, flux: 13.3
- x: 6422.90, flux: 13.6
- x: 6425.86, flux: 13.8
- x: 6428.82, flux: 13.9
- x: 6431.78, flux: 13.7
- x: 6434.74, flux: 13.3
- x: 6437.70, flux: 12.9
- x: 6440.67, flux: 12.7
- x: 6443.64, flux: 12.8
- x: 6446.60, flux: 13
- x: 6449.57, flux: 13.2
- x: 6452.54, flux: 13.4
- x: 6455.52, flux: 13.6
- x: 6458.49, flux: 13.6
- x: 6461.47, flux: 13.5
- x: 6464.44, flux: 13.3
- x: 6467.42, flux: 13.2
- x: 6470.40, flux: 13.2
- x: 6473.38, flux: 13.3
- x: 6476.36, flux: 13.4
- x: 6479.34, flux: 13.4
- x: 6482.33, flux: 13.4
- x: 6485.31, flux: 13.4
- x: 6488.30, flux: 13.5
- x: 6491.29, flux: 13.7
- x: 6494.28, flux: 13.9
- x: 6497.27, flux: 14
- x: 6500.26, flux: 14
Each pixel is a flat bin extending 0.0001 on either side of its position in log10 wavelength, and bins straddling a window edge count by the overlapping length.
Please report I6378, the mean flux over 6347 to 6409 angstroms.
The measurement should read 13.5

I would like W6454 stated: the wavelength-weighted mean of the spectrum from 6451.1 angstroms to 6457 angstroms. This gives 13.5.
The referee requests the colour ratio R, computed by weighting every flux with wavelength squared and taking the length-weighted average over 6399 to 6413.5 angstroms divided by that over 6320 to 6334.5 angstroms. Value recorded 1.0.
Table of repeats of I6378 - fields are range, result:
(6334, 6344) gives 13.4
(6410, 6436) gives 13.5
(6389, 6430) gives 13.5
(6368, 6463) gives 13.5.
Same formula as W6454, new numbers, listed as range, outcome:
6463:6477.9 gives 13.3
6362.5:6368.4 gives 13.8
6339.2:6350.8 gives 13.2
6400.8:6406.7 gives 13.6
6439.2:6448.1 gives 12.8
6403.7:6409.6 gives 13.5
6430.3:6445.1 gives 13.1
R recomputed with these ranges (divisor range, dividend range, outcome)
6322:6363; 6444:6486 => 1.05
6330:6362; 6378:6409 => 1.06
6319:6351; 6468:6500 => 1.07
